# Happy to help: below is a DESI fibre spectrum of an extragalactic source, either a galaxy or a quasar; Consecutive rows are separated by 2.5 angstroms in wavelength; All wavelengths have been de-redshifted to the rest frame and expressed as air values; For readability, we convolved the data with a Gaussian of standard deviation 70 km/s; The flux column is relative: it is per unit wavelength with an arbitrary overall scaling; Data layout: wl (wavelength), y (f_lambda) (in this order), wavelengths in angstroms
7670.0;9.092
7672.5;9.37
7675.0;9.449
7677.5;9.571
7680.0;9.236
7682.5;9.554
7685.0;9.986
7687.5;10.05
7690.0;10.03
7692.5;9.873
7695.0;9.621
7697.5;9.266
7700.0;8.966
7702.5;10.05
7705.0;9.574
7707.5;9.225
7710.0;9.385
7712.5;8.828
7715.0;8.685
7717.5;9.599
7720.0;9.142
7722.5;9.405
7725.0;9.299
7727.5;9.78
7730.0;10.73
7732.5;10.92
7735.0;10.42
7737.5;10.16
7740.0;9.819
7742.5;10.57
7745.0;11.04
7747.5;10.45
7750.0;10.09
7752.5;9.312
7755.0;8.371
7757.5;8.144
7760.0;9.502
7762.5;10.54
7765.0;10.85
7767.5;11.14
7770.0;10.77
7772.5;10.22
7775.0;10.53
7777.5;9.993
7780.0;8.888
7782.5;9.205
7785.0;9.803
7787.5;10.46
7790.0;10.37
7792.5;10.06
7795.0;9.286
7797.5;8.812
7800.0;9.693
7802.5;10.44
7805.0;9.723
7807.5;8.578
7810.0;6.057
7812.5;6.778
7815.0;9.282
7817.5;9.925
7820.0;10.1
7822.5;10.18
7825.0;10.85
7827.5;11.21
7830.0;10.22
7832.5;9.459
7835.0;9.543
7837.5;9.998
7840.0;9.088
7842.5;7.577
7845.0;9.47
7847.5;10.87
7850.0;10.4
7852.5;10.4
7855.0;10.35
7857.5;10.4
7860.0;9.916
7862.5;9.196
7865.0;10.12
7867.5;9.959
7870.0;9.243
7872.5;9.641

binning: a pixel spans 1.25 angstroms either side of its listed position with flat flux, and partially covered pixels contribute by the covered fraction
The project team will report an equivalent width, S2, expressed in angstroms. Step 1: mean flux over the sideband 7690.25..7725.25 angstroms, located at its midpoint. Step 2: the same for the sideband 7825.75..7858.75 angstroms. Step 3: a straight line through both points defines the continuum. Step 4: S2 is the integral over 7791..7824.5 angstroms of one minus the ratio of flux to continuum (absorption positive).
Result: 2.0 angstroms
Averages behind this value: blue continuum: 9.37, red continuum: 9.94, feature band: 9.19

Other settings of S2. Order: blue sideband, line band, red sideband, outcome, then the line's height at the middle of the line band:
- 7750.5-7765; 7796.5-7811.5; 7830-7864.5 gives 1.1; 9.57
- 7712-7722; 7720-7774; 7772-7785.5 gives -3.7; 9.42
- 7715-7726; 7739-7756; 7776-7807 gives -1.0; 9.45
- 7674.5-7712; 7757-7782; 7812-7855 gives -1.0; 9.7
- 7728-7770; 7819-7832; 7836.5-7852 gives -1.0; 9.71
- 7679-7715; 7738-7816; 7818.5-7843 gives 0.8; 9.74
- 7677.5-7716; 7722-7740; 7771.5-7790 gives -0.8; 9.66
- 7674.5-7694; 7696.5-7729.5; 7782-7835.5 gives 1.1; 9.69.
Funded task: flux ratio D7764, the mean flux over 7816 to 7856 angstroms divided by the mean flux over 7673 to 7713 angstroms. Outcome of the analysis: 1.0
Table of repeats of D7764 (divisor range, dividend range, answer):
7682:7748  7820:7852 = 1.01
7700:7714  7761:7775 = 1.14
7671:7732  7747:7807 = 1.03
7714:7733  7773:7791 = 1.02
